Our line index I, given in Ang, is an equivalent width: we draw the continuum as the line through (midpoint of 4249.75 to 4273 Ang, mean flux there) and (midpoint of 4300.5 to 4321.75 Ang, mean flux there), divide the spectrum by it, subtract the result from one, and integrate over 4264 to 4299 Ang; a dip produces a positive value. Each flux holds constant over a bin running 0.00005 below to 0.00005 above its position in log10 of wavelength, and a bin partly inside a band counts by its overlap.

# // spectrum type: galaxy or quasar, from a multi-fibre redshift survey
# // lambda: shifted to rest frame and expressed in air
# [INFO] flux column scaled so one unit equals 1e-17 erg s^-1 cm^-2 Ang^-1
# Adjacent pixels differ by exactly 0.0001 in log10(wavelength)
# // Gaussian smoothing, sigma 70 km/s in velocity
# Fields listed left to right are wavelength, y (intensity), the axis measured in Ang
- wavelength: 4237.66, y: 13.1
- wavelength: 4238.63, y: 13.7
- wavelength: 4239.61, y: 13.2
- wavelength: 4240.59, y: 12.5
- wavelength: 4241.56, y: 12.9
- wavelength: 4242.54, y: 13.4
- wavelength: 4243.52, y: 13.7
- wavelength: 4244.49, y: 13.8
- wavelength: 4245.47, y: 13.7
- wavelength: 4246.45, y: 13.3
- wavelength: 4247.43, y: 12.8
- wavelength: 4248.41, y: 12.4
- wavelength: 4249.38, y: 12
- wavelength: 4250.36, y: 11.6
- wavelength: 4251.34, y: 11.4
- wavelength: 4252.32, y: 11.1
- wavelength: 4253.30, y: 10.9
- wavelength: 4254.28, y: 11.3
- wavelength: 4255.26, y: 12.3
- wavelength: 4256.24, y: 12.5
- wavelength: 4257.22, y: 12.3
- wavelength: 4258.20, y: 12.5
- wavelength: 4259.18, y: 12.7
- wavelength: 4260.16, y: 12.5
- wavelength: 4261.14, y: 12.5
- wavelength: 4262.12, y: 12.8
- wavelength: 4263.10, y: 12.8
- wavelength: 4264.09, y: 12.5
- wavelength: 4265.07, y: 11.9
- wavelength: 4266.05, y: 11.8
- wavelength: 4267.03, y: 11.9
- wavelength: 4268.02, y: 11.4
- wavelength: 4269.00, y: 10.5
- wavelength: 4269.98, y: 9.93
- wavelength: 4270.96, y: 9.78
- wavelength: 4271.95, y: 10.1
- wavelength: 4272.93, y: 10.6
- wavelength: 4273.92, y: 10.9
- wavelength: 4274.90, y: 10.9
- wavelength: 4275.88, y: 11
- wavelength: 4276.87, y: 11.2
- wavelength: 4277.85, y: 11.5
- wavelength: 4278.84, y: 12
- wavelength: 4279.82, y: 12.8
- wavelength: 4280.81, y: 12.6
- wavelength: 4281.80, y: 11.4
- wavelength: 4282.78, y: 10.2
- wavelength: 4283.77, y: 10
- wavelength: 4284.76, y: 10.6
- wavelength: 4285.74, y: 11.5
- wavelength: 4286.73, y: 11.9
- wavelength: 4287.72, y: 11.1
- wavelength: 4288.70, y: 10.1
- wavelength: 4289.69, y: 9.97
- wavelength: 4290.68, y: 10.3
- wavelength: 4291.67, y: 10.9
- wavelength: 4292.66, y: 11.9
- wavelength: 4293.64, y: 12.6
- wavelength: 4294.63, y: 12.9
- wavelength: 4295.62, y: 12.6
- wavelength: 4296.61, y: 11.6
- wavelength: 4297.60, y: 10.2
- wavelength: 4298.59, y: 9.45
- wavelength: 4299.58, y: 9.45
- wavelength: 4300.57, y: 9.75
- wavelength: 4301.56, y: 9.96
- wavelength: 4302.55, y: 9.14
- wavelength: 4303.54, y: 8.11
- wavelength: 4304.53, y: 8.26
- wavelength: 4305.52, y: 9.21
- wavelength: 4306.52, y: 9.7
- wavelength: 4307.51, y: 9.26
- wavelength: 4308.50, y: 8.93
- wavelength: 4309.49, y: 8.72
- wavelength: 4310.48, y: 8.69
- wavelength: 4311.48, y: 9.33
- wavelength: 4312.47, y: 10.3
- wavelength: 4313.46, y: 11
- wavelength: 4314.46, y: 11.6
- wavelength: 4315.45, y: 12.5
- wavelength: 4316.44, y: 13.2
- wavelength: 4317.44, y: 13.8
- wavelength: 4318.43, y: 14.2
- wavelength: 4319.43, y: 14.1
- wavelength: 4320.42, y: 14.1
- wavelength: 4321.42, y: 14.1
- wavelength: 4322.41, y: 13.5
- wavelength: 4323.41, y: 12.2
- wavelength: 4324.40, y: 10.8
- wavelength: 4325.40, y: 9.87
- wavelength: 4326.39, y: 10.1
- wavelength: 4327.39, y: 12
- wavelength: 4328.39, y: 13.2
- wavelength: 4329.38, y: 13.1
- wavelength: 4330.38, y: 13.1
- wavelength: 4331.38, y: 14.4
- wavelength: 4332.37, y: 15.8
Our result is 0.5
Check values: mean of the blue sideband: 11.7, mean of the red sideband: 10.8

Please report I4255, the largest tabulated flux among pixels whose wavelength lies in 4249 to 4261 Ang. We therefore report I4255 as 12.7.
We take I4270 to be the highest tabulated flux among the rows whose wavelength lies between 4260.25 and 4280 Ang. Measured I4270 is 12.8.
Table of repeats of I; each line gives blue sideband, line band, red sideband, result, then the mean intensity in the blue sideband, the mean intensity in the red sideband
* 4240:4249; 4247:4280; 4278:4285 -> 1.56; 13.2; 11.4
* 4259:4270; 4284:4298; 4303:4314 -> -1.30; 12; 9.23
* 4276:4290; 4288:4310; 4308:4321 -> 2.42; 11.2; 11.6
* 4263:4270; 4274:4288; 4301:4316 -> -0.48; 11.6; 9.66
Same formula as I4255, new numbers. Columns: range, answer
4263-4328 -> 14.2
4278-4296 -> 12.9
